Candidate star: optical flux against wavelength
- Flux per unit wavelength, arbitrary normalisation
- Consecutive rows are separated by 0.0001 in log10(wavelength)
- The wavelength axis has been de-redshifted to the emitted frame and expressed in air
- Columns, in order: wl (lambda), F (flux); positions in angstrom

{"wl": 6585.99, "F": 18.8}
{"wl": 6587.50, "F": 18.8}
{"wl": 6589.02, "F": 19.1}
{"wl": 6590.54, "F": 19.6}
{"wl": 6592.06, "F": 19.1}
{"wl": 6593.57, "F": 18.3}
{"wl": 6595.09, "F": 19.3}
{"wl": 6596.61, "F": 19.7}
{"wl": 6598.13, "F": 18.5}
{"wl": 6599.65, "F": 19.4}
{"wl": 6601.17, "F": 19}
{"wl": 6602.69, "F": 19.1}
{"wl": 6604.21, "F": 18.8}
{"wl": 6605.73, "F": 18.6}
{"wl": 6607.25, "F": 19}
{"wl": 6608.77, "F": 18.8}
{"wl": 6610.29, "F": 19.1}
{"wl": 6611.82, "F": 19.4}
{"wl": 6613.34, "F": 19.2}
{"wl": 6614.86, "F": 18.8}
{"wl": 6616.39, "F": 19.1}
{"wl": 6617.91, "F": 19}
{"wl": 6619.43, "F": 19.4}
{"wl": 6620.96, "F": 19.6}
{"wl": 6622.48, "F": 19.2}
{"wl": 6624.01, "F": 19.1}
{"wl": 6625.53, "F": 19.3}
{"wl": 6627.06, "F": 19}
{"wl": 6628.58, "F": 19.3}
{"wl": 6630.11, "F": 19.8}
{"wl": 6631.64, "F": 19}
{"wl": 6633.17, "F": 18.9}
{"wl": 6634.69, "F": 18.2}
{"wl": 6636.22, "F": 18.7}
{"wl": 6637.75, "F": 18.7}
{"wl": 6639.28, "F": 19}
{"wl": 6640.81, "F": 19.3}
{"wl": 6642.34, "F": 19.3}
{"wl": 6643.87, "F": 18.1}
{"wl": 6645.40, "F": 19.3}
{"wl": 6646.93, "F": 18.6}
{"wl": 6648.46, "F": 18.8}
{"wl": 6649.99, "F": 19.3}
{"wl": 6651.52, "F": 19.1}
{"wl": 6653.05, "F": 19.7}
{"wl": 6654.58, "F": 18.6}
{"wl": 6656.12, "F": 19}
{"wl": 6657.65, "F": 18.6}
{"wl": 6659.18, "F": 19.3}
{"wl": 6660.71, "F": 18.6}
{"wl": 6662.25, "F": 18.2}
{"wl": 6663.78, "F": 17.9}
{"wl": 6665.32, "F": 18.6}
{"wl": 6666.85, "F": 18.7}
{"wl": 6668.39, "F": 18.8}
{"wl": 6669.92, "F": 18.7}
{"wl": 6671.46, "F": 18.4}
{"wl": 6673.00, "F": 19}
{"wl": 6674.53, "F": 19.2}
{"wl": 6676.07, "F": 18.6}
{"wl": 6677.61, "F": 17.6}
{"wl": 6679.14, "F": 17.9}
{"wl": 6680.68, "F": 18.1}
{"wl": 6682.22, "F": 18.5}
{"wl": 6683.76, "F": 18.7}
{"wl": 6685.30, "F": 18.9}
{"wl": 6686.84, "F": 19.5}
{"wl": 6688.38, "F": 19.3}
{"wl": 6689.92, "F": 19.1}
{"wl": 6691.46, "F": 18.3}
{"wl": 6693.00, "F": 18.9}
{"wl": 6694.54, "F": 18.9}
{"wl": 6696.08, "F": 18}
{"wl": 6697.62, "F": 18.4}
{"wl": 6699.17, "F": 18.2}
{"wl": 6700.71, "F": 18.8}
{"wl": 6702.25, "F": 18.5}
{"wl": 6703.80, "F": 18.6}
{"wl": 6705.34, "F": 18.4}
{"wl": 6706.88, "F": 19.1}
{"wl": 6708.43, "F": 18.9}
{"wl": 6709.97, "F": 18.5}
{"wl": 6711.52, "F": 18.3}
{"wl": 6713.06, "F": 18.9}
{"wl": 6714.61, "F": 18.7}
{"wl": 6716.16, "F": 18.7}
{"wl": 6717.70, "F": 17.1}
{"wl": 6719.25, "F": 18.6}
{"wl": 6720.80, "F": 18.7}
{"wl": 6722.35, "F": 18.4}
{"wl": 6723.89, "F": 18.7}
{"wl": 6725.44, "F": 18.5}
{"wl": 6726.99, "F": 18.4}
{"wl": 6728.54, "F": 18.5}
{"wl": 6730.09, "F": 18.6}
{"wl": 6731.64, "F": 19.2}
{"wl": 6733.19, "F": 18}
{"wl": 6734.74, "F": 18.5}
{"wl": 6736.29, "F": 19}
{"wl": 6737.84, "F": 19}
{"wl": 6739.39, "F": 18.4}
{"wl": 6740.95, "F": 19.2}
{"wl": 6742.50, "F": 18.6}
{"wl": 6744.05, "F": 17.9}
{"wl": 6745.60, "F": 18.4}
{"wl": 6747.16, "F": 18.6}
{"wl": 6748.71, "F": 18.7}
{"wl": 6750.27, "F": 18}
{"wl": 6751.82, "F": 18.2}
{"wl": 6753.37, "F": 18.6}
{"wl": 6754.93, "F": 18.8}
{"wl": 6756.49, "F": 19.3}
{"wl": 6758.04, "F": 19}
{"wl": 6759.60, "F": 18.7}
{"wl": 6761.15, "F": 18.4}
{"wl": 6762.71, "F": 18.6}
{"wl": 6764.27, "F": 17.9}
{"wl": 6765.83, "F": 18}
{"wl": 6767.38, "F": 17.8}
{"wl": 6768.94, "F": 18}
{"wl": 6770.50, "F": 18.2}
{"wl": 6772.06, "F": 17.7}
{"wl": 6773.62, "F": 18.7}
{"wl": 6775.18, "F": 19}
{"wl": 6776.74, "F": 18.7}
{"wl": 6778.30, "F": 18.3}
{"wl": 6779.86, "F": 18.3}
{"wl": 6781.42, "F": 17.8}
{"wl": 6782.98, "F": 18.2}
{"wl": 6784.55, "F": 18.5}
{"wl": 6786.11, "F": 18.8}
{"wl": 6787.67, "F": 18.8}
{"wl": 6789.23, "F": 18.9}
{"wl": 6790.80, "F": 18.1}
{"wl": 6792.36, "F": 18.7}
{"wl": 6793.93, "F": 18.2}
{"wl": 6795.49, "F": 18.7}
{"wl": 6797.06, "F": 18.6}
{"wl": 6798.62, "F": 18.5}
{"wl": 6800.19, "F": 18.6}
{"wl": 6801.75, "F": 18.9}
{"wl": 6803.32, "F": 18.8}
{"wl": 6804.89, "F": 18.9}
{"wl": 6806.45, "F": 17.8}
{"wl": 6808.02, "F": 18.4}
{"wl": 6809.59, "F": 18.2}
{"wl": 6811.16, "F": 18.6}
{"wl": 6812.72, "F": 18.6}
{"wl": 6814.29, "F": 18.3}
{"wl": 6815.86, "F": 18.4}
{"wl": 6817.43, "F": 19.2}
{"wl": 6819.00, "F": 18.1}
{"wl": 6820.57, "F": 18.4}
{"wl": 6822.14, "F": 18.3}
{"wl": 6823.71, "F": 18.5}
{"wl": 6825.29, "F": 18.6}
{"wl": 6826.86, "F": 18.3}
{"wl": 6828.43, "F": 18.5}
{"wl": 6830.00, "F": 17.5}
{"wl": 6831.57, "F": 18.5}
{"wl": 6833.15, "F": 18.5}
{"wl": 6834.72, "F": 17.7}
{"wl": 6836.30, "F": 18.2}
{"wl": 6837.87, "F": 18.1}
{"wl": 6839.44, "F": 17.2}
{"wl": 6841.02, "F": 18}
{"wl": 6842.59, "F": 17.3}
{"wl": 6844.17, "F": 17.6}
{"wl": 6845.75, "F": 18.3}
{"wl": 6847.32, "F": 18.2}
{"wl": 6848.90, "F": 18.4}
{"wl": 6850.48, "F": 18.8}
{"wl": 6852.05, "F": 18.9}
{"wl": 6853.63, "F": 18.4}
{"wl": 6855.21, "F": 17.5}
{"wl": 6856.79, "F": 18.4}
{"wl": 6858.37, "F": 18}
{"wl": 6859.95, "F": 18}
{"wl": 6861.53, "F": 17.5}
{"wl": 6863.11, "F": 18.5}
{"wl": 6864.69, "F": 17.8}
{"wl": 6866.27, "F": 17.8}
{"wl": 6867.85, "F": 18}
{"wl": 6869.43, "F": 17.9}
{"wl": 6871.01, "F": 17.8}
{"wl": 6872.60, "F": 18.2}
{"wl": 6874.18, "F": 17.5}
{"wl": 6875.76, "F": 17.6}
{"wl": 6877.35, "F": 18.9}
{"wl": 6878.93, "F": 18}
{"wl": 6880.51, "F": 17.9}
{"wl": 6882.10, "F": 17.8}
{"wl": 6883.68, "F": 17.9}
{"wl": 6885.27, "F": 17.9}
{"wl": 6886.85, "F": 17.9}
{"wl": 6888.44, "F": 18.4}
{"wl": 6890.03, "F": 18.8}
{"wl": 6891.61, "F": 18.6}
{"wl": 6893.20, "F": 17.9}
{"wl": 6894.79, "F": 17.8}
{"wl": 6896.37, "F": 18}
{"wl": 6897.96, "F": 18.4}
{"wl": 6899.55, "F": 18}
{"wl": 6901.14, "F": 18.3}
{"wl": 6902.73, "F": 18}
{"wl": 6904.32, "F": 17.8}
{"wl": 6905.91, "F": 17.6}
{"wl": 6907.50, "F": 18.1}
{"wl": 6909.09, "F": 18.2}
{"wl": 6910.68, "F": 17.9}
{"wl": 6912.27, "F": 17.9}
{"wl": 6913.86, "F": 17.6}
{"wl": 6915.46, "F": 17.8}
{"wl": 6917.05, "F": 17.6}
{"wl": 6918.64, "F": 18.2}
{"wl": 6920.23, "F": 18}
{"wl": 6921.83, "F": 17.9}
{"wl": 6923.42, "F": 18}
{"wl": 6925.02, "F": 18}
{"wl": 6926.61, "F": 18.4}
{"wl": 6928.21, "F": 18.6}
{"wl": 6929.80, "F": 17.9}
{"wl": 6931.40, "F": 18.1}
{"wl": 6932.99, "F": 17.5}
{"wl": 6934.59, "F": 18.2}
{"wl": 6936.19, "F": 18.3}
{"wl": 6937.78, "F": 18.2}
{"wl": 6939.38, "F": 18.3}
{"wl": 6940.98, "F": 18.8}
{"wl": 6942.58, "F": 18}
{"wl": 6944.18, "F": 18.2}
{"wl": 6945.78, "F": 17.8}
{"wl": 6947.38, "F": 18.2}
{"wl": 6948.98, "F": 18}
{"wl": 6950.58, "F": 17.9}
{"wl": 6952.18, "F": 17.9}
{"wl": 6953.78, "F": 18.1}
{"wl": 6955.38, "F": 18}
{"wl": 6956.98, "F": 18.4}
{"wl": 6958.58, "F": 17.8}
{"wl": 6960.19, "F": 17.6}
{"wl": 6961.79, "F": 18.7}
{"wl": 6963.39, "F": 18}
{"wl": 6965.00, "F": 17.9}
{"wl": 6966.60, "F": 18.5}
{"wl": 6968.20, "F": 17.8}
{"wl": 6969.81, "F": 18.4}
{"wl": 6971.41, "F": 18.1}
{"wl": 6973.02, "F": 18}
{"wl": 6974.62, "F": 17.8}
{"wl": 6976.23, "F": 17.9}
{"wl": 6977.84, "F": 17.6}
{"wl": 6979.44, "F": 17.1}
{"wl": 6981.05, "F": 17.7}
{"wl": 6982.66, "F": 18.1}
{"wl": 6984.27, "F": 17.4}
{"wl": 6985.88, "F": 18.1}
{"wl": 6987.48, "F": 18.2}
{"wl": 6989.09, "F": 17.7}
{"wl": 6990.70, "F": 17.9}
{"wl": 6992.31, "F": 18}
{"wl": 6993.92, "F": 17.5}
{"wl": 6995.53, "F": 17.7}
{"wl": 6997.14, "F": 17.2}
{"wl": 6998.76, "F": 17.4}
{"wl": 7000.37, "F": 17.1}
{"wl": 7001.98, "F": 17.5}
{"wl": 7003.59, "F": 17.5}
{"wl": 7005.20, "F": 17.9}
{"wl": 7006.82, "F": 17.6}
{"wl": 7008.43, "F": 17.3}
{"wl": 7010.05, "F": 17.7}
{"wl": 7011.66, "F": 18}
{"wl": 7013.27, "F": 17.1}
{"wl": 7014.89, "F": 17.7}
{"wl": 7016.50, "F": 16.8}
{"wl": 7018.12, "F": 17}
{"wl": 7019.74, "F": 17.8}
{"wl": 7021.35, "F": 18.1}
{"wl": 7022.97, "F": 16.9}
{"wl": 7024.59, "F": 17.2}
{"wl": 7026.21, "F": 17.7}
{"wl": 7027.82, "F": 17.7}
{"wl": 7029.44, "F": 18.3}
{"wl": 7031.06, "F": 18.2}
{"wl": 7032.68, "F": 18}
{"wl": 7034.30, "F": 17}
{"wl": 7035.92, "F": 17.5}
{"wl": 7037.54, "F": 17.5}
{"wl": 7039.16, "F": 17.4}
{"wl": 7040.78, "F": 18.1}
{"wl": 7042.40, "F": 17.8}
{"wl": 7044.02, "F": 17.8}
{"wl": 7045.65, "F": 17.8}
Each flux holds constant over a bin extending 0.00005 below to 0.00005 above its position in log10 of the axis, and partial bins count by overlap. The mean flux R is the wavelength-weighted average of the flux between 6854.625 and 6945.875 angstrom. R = 18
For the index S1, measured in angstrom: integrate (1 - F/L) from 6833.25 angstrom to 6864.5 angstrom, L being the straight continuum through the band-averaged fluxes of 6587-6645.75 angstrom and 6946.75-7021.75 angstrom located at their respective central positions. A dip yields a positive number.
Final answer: 0.3 angstrom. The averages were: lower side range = 19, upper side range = 17.8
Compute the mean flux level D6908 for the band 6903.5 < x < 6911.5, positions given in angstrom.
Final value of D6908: 17.9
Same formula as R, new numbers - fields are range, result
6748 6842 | 18.4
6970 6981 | 17.8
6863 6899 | 18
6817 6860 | 18.2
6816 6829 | 18.5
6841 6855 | 18.2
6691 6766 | 18.5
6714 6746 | 18.5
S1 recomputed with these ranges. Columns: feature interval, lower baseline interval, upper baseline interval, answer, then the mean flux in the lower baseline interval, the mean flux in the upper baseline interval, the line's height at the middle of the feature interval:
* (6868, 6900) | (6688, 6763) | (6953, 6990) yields 0.21 angstrom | 18.6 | 18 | 18.2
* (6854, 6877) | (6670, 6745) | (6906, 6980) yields 0.37 angstrom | 18.6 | 18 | 18.2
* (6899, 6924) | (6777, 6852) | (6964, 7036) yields 0.10 angstrom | 18.4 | 17.7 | 18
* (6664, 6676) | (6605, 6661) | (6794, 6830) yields 0.12 angstrom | 19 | 18.5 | 18.9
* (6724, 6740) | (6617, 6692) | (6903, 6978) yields 0.01 angstrom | 18.9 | 18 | 18.6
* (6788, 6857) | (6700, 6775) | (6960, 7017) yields -0.31 angstrom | 18.5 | 17.7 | 18.3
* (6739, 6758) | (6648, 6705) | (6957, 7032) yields -0.12 angstrom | 18.7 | 17.7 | 18.5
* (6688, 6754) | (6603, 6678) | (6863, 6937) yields 0.26 angstrom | 18.9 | 18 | 18.6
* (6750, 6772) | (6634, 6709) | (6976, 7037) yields 0.04 angstrom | 18.7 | 17.6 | 18.4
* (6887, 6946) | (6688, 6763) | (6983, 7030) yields -0.58 angstrom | 18.6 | 17.6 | 17.9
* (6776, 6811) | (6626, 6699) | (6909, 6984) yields -0.13 angstrom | 18.8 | 18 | 18.4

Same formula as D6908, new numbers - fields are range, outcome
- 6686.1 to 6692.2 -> 19.1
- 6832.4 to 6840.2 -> 18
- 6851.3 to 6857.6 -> 18.3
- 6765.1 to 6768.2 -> 17.9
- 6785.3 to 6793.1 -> 18.7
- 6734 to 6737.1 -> 18.8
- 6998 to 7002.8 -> 17.4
